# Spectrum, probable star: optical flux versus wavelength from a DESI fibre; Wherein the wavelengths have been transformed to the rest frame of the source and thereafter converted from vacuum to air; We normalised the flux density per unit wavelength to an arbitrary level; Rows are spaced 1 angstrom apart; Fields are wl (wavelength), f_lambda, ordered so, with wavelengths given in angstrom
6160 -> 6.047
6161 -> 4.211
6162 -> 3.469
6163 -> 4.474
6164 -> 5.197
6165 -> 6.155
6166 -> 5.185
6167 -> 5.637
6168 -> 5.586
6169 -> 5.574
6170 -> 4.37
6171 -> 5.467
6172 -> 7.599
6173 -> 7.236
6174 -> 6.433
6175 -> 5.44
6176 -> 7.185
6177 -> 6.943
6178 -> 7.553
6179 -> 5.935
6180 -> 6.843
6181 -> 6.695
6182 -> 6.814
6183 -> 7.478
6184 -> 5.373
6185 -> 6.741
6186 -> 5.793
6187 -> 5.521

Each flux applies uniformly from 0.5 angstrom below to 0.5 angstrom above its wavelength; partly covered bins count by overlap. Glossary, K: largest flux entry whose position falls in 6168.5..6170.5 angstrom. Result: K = 5.574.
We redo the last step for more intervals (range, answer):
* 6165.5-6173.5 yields 7.599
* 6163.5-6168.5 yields 6.155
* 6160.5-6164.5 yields 5.197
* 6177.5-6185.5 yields 7.553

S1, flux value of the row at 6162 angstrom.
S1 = 3.469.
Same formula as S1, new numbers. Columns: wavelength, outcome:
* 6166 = 5.185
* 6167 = 5.637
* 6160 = 6.047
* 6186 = 5.793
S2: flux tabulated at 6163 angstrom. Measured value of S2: 4.474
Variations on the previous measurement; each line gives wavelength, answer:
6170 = 4.37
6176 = 7.185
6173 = 7.236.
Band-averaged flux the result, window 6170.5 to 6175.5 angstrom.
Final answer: 6.44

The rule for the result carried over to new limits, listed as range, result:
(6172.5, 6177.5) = 6.65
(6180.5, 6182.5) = 6.75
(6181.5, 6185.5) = 6.6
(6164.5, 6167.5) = 5.66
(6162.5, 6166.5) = 5.25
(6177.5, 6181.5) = 6.76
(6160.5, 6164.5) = 4.34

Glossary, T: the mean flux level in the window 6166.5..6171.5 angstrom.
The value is 5.33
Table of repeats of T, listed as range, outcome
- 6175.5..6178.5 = 7.23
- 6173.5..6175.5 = 5.94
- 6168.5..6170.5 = 4.97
